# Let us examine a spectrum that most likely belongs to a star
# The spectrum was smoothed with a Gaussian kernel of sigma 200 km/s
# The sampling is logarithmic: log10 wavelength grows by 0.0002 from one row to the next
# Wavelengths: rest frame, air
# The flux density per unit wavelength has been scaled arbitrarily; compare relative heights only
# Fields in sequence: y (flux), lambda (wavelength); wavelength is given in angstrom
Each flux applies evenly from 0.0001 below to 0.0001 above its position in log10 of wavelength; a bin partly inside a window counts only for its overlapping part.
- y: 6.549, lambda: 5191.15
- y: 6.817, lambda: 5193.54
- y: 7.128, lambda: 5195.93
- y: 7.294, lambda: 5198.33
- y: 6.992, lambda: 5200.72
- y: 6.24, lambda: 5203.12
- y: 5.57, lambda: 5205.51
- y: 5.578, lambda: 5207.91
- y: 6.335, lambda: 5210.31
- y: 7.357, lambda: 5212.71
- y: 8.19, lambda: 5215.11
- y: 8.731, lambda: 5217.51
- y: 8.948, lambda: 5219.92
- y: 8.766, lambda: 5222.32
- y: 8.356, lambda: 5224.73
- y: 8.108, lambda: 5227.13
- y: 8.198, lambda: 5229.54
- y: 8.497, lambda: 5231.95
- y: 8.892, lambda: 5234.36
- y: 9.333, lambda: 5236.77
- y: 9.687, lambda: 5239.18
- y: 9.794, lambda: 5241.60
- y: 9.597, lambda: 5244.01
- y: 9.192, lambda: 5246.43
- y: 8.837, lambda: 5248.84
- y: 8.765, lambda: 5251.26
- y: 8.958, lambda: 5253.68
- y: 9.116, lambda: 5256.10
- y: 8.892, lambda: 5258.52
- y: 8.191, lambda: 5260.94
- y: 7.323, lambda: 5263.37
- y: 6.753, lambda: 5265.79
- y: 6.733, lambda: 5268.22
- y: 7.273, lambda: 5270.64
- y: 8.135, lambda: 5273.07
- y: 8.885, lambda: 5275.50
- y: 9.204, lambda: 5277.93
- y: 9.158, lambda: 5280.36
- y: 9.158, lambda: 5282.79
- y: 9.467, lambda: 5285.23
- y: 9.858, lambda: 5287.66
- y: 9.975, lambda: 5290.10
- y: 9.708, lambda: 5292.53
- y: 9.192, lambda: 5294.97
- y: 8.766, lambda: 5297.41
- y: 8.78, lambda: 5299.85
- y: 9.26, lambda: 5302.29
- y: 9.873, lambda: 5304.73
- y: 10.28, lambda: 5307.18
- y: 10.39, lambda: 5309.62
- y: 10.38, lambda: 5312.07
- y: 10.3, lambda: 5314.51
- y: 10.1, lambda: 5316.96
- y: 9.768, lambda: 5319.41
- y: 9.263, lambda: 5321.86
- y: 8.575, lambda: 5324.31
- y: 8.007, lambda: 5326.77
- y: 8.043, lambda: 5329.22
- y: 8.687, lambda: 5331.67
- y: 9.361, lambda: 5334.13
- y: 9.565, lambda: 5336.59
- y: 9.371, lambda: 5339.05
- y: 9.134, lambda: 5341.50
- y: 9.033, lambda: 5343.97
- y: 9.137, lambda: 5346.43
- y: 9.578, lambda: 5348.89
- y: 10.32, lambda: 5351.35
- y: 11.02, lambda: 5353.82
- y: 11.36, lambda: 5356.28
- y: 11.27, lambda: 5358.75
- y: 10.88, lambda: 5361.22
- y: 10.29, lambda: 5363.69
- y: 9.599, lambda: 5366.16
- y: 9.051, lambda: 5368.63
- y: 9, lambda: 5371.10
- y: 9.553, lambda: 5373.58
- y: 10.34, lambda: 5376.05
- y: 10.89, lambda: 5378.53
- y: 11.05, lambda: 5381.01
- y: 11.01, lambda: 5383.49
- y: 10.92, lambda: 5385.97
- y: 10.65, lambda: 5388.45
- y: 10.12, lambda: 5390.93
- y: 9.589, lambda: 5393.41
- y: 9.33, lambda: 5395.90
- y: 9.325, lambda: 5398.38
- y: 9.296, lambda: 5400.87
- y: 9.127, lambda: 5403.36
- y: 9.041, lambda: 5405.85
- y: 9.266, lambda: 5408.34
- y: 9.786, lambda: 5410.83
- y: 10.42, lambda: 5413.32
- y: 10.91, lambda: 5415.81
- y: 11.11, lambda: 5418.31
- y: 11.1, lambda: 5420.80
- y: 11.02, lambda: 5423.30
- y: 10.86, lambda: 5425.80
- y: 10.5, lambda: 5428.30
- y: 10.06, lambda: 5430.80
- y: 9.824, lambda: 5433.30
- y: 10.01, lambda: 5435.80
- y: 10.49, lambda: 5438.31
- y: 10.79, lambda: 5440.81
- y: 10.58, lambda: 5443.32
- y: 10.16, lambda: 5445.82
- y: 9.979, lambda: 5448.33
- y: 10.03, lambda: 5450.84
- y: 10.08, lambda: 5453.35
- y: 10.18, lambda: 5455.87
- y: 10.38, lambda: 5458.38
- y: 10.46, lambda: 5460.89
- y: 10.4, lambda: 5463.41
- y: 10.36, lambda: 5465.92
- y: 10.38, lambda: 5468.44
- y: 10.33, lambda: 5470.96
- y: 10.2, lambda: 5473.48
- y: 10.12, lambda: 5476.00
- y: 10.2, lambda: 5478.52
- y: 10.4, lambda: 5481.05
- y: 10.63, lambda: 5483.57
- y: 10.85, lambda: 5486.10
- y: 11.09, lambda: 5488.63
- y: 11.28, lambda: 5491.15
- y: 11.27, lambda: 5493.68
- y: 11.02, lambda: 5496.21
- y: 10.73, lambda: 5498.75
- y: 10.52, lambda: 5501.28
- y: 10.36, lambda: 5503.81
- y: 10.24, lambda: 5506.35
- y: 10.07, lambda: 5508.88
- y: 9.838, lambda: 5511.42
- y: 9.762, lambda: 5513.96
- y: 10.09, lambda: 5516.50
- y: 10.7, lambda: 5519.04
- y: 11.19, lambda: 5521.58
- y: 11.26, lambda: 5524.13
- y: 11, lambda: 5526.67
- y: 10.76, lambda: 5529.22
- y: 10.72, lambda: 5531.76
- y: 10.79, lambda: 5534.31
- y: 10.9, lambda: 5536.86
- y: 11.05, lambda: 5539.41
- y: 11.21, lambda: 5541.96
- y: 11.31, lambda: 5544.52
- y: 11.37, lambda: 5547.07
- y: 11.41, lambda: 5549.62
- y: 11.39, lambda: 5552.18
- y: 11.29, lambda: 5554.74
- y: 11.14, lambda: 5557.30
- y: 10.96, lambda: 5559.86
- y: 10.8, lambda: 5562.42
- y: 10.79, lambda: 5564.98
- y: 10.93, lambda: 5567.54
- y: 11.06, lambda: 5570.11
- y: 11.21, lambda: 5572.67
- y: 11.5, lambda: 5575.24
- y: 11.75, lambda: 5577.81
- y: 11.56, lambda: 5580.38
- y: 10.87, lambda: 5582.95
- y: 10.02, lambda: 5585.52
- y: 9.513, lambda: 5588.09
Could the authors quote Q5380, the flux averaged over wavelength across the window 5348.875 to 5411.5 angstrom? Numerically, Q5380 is 10.1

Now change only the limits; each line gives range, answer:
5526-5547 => 11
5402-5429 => 10.3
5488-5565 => 10.8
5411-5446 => 10.5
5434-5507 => 10.5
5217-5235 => 8.54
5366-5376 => 9.4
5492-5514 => 10.5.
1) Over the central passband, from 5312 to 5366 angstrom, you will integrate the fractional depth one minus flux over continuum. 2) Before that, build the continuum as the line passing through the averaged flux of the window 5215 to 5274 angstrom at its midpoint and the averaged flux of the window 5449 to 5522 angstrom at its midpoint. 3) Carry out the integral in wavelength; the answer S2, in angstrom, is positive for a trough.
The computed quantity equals -2.3 angstrom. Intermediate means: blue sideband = 8.54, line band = 9.69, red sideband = 10.4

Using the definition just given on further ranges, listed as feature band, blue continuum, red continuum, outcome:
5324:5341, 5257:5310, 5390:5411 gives 0.5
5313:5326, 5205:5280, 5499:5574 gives -0.9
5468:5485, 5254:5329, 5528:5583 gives 0.3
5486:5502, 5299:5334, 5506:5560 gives -0.6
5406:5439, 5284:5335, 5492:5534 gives -0.9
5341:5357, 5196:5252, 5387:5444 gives -0.8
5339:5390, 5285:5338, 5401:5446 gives -1.8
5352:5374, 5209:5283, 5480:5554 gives -1.8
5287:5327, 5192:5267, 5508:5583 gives -3.7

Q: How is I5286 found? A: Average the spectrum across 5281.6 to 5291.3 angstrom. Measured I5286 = 9.61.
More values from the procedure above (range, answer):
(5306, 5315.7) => 10.3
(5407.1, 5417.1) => 10.1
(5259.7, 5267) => 7.43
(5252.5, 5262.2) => 8.78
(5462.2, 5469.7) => 10.4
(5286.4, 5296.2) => 9.68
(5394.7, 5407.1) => 9.22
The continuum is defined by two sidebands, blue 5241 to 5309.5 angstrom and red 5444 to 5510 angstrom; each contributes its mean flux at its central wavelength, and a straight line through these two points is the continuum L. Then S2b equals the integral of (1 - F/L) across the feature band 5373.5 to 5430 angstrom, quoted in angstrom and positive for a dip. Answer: -2.1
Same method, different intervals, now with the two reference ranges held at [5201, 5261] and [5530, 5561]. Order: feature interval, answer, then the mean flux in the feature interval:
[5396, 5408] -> 0.8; 9.21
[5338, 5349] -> 0.1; 9.22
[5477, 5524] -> 0.6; 10.6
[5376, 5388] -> -1.5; 10.9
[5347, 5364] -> -2.2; 10.6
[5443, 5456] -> 0.2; 10.1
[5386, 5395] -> -0.4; 10.2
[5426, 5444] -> -0.4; 10.3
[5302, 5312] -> -1.2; 10.1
